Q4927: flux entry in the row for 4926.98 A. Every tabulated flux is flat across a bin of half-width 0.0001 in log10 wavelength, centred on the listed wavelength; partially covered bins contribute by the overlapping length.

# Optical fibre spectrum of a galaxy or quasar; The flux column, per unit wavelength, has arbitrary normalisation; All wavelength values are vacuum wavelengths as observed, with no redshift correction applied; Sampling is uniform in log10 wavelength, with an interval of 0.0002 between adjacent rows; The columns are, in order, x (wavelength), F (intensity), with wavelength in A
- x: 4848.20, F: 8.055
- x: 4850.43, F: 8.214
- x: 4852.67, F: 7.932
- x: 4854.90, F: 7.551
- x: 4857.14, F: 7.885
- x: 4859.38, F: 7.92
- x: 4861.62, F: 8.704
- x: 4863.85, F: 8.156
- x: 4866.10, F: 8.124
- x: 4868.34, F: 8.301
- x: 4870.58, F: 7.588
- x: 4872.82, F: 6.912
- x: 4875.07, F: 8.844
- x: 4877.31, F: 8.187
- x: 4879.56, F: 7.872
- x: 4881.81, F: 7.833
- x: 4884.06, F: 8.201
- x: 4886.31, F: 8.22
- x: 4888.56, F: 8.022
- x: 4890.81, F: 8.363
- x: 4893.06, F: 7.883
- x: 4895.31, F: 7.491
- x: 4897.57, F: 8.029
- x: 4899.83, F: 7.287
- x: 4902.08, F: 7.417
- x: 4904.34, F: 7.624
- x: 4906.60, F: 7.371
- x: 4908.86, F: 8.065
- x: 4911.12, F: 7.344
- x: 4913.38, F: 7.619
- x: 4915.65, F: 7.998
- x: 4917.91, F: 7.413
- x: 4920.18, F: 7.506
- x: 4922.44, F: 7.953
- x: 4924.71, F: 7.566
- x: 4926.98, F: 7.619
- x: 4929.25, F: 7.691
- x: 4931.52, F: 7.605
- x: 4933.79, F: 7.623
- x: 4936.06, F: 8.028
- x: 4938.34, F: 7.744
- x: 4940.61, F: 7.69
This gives 7.619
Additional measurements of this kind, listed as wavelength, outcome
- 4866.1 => 8.124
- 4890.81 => 8.363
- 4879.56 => 7.872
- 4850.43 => 8.214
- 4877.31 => 8.187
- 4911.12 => 7.344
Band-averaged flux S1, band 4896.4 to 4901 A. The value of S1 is 7.65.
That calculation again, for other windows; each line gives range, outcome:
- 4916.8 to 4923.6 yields 7.62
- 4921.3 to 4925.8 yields 7.77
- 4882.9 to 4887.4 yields 8.2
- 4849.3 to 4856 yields 7.9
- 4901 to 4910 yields 7.62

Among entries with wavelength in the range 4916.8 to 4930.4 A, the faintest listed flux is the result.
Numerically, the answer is 7.413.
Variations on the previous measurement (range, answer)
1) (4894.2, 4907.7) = 7.287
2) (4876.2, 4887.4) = 7.833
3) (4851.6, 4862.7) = 7.551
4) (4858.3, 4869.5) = 7.92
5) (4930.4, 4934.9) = 7.605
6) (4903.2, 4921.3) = 7.344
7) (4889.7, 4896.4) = 7.491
